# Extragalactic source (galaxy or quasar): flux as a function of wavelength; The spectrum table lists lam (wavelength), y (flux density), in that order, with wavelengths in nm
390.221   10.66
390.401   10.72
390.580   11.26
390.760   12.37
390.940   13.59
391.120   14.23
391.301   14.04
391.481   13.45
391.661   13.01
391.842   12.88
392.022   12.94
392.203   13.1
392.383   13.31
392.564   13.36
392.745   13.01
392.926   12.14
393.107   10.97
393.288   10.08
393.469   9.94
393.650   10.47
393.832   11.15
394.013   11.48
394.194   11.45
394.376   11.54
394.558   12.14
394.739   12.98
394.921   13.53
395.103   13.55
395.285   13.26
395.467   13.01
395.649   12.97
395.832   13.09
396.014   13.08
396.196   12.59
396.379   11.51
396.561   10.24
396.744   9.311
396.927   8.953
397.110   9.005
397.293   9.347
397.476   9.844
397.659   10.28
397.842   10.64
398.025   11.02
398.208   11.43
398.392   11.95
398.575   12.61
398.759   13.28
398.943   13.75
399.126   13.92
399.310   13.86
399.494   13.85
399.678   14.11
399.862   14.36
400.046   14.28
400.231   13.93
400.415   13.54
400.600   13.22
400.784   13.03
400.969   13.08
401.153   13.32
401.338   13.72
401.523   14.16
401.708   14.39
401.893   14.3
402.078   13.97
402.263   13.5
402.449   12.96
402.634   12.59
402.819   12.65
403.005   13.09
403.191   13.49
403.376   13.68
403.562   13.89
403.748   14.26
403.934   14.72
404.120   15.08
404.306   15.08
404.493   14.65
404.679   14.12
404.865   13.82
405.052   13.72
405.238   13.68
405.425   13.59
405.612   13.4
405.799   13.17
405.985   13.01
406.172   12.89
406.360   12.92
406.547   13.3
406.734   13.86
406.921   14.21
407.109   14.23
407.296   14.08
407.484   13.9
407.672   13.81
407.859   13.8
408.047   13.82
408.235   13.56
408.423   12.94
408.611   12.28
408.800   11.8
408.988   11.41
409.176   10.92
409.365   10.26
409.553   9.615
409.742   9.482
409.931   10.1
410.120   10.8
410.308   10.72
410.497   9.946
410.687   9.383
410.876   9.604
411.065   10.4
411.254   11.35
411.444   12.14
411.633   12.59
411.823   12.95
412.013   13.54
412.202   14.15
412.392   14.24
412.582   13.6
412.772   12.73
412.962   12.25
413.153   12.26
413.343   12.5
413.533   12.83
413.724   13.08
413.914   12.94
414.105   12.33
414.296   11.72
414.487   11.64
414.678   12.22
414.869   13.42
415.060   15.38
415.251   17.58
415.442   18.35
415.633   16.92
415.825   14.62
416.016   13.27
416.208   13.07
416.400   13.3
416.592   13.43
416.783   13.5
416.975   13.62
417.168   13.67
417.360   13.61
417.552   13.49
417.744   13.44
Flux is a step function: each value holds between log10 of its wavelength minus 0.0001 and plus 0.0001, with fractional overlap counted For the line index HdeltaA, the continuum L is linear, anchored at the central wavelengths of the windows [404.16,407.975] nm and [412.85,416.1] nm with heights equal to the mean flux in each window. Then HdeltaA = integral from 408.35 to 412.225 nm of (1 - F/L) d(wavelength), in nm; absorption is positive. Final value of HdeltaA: 0.72 nm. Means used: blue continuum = 13.8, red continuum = 13.7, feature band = 11.2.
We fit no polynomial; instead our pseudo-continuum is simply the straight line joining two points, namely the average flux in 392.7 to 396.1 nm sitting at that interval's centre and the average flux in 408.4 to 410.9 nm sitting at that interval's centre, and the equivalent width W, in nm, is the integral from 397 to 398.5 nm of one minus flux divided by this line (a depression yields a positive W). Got 0.17 nm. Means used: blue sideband 12.1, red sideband 10.6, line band 10.5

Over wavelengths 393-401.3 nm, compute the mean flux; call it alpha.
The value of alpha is 12.1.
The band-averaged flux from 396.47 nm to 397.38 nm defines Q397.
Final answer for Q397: 9.37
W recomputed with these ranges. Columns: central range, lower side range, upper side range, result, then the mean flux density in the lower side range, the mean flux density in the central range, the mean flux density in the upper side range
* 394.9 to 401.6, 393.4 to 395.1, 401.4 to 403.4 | 0.10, 11.8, 12.4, 13.5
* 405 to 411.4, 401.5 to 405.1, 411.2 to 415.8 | 0.70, 13.9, 12.2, 13.5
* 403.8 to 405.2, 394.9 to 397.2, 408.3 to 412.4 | -0.35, 11.8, 14.4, 11.3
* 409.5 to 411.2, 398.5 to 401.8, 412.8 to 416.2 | 0.45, 13.7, 10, 13.7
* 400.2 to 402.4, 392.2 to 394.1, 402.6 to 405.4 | -0.05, 11.7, 13.7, 13.9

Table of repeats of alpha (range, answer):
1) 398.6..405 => 13.8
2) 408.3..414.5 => 11.8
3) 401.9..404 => 13.5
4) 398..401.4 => 13.3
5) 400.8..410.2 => 13.2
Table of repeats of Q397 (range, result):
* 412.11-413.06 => 13.4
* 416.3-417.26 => 13.5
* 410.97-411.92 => 11.9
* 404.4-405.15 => 14.1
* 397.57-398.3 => 10.9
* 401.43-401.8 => 14.3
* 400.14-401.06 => 13.4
